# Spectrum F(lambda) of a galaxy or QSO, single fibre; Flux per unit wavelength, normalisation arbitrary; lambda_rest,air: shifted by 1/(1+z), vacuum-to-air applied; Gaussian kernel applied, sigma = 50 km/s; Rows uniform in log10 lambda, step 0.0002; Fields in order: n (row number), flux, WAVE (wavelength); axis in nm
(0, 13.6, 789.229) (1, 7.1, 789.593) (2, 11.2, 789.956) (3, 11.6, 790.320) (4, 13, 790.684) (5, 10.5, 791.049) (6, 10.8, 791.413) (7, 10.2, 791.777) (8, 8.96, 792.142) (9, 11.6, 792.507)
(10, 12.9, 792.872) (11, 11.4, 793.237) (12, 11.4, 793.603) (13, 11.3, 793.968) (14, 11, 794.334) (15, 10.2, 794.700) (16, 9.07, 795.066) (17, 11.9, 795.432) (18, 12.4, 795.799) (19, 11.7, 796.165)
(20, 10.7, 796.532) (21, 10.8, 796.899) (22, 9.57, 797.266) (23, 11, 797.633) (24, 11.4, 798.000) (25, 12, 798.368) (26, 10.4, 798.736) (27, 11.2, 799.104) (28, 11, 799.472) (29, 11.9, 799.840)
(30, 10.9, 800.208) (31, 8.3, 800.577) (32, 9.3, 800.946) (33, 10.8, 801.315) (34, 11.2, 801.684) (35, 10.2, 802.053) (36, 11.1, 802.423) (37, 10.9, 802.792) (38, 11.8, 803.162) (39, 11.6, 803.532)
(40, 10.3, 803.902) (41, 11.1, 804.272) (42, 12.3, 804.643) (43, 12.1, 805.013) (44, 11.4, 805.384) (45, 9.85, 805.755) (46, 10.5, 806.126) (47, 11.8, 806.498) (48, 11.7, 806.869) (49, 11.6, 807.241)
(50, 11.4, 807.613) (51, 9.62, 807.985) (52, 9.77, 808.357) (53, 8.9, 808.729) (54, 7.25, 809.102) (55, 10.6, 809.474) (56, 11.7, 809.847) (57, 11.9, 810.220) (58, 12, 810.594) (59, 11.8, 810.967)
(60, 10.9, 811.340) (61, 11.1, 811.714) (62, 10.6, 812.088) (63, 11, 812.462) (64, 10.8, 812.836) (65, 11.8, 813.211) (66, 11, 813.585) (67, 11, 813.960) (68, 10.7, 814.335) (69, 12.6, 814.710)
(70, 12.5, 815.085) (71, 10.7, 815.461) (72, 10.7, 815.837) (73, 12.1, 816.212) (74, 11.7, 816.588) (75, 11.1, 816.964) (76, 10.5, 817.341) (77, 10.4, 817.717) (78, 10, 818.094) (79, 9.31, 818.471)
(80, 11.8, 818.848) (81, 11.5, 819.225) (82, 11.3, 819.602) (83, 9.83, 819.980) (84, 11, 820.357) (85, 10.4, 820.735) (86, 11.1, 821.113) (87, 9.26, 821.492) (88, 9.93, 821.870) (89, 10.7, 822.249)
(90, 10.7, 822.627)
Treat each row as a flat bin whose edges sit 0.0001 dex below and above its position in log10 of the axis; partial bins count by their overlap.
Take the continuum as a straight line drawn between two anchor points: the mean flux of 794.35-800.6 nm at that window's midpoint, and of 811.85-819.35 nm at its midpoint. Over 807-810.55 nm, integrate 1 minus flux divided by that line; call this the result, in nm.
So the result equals 0.20 nm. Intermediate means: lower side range 10.9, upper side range 11.1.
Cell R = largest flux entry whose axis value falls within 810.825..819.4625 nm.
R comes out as 12.6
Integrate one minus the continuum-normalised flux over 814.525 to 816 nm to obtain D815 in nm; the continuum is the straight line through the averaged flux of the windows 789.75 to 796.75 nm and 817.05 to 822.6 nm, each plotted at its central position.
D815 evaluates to -0.141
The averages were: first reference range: 11.1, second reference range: 10.5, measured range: 11.6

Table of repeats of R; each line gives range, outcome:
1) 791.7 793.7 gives 12.9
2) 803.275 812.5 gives 12.3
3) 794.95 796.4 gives 12.4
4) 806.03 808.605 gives 11.8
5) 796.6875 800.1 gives 12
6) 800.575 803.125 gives 11.2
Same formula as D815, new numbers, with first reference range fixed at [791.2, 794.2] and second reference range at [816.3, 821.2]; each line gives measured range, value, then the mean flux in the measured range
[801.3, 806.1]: -0.075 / 11.1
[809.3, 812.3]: -0.125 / 11.3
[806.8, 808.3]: -0.002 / 10.9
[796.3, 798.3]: 0.040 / 10.8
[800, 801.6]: 0.151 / 9.94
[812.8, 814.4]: -0.040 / 11.1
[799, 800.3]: -0.034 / 11.3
